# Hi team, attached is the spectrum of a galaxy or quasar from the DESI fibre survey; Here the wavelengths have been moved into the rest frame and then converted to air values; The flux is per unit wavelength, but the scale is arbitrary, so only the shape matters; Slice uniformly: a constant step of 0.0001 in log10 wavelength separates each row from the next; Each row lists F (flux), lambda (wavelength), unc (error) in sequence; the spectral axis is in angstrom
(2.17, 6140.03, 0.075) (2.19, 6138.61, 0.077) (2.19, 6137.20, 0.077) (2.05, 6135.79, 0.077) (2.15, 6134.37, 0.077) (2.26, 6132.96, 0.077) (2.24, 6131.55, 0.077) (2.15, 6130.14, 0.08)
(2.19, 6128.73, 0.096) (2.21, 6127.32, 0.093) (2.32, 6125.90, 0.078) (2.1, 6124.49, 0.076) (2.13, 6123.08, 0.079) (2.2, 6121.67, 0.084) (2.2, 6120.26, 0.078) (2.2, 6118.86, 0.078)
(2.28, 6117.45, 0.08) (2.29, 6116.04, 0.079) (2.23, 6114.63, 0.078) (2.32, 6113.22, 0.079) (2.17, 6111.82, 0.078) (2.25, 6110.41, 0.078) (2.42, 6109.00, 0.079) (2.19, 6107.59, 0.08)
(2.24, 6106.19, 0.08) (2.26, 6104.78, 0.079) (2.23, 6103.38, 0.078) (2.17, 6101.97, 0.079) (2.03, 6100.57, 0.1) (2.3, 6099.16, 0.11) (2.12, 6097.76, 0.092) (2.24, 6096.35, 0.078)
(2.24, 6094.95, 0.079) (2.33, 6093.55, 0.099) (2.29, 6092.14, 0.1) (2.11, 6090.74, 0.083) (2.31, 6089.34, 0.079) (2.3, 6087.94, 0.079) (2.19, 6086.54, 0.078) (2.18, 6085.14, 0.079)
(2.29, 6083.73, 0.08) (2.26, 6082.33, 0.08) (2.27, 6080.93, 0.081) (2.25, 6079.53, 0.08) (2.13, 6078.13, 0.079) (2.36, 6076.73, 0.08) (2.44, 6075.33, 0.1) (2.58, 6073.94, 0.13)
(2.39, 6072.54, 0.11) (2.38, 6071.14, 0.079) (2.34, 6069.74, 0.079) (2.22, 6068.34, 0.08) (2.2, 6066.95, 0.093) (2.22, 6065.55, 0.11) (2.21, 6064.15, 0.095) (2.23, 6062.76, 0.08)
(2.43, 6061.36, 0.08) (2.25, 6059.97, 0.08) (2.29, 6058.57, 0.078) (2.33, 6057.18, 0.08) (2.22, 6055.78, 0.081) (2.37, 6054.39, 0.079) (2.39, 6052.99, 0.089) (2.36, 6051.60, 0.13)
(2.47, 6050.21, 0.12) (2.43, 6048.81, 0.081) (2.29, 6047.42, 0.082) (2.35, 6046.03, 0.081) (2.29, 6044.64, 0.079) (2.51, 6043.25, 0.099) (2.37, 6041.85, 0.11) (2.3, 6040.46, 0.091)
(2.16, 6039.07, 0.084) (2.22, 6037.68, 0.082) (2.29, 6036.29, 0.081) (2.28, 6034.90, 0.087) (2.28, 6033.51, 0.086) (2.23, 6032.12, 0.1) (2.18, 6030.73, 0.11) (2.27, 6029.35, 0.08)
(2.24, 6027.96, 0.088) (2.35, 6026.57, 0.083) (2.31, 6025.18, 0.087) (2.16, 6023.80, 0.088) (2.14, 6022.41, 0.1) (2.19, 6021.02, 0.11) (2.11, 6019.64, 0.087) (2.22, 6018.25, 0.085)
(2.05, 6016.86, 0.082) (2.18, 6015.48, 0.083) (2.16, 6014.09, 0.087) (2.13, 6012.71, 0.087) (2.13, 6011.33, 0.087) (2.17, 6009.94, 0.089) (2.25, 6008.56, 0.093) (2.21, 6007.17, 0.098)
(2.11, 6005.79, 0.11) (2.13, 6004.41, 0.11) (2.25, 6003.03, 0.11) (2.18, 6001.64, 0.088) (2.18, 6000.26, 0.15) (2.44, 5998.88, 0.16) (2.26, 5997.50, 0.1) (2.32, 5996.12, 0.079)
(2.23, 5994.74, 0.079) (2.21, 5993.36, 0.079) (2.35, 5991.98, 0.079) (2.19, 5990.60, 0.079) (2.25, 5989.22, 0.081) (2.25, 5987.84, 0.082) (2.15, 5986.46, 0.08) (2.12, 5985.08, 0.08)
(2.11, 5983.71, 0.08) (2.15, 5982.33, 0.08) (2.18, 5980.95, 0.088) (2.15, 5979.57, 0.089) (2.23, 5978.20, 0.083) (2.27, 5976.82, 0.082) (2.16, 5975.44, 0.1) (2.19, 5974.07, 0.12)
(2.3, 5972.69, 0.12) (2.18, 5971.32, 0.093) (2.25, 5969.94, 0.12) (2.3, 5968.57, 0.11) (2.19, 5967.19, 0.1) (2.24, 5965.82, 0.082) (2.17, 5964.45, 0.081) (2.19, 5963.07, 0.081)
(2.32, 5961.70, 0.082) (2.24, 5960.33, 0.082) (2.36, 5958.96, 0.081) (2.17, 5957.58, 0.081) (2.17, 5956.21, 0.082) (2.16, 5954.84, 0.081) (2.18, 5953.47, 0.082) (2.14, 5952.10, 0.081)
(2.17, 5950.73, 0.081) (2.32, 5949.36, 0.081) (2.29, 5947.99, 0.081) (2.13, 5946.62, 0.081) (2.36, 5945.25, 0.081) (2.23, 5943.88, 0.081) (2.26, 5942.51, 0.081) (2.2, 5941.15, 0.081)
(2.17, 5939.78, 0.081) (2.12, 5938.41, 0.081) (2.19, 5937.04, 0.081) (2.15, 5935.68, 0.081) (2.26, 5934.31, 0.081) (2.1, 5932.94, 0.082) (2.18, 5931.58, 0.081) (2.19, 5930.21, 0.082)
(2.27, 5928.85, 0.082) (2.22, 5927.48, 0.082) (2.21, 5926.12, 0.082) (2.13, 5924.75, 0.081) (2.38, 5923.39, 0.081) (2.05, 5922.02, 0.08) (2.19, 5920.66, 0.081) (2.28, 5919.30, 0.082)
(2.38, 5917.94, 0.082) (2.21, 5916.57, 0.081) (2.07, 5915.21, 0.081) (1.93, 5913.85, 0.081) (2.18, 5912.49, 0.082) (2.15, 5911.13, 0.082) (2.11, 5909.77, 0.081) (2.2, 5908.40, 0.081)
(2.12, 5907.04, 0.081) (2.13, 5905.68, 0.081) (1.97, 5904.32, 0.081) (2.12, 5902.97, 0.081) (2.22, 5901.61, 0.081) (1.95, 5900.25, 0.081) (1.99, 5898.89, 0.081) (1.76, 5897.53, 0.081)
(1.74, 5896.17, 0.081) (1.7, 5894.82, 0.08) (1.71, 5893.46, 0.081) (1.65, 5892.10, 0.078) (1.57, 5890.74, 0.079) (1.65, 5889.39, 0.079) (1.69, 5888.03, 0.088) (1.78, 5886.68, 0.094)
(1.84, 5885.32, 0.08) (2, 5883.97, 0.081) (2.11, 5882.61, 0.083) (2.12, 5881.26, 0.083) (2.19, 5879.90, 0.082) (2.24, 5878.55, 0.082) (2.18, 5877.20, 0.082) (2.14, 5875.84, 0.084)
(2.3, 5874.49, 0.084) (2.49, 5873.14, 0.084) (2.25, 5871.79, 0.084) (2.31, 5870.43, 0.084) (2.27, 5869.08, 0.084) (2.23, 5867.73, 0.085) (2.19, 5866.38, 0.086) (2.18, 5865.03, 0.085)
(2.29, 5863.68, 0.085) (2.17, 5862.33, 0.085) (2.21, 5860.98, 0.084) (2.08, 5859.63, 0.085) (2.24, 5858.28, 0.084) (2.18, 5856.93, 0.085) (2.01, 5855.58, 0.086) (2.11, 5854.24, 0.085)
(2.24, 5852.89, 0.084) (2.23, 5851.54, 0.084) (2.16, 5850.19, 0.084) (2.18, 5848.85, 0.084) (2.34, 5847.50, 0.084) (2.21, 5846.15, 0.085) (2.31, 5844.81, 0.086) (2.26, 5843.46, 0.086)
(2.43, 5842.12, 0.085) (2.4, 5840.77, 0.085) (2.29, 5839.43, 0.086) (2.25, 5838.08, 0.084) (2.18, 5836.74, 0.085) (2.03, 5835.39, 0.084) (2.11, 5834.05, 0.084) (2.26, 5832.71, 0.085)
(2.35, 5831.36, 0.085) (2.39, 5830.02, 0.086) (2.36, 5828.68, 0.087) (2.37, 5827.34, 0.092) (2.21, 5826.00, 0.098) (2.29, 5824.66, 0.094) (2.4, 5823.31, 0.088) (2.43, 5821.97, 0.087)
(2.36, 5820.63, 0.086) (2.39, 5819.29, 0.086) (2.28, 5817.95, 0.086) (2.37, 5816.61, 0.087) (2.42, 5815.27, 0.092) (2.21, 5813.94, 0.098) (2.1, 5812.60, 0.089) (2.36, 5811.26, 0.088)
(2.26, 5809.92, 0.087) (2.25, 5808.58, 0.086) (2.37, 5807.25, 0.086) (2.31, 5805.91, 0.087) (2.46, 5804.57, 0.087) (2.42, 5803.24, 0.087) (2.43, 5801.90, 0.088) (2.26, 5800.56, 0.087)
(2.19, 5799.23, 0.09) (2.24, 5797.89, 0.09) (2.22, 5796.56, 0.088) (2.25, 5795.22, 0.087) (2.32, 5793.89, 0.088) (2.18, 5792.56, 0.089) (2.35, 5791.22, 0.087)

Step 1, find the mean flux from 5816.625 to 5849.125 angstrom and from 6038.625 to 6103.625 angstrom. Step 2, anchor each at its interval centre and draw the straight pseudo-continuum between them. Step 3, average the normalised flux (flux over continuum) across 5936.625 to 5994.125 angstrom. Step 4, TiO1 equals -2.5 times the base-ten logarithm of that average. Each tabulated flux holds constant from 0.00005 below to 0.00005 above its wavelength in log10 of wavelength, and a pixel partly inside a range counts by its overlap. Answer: 0.04 mag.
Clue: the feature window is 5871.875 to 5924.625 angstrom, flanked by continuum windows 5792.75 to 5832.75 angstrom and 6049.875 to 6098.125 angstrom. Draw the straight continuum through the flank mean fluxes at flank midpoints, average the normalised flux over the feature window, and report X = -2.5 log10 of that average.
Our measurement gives 0.13 mag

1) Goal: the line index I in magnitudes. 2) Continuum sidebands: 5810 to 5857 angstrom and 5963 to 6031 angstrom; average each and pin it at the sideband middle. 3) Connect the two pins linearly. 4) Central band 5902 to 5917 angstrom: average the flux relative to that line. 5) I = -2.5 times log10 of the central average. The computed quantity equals 0.066 mag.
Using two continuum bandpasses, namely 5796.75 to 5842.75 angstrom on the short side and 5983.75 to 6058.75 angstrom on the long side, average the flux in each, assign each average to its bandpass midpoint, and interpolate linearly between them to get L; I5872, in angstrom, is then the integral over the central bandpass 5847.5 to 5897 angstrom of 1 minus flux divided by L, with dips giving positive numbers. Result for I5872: 4.7 angstrom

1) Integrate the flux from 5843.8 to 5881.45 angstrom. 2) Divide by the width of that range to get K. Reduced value 2.22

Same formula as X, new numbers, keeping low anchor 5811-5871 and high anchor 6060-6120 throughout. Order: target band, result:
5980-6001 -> 0.02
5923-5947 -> 0.03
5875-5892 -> 0.16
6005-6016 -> 0.05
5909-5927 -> 0.04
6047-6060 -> -0.04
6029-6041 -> 0.01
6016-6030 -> 0.03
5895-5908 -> 0.14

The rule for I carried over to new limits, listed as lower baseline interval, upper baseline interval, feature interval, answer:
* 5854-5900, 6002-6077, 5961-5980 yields -0.03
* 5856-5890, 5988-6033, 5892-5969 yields 0.01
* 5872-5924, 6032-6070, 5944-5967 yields -0.04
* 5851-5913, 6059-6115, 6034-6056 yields -0.05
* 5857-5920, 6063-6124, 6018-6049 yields -0.03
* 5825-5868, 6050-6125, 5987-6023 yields 0.03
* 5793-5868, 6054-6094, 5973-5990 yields 0.05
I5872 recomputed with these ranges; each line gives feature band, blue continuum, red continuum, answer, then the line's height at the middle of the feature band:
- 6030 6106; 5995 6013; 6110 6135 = -2.3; 2.22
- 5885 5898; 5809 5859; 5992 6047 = 3.2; 2.26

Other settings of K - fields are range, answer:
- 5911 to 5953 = 2.2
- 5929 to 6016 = 2.21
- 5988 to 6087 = 2.26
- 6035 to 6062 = 2.33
